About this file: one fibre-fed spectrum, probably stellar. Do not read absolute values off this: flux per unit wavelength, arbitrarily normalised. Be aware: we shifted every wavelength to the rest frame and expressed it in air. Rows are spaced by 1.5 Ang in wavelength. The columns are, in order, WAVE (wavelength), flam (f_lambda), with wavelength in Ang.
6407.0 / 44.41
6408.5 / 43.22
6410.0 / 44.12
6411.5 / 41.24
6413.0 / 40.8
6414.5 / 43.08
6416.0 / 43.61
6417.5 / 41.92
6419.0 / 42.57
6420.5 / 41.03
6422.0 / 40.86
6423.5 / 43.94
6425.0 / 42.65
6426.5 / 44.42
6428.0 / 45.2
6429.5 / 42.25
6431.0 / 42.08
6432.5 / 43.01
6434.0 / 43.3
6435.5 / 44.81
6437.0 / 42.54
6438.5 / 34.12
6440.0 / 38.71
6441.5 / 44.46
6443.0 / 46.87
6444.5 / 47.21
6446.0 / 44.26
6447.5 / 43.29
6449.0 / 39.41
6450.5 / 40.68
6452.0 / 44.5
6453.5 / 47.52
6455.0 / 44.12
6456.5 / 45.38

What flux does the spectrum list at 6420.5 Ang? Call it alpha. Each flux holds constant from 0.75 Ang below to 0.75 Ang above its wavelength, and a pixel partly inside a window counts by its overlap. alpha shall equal 41.03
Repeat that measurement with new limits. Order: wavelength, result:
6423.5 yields 43.94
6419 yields 42.57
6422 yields 40.86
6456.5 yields 45.38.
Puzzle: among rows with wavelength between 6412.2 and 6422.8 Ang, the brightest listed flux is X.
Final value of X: 43.61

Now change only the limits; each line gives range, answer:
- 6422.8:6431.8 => 45.2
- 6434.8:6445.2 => 47.21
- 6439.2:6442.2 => 44.46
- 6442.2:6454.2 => 47.52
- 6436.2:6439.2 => 42.54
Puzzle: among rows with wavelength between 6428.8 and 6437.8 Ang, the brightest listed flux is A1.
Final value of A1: 44.81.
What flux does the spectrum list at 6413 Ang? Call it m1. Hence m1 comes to 40.8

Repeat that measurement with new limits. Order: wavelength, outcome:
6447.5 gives 43.29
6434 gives 43.3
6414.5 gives 43.08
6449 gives 39.41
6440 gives 38.71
